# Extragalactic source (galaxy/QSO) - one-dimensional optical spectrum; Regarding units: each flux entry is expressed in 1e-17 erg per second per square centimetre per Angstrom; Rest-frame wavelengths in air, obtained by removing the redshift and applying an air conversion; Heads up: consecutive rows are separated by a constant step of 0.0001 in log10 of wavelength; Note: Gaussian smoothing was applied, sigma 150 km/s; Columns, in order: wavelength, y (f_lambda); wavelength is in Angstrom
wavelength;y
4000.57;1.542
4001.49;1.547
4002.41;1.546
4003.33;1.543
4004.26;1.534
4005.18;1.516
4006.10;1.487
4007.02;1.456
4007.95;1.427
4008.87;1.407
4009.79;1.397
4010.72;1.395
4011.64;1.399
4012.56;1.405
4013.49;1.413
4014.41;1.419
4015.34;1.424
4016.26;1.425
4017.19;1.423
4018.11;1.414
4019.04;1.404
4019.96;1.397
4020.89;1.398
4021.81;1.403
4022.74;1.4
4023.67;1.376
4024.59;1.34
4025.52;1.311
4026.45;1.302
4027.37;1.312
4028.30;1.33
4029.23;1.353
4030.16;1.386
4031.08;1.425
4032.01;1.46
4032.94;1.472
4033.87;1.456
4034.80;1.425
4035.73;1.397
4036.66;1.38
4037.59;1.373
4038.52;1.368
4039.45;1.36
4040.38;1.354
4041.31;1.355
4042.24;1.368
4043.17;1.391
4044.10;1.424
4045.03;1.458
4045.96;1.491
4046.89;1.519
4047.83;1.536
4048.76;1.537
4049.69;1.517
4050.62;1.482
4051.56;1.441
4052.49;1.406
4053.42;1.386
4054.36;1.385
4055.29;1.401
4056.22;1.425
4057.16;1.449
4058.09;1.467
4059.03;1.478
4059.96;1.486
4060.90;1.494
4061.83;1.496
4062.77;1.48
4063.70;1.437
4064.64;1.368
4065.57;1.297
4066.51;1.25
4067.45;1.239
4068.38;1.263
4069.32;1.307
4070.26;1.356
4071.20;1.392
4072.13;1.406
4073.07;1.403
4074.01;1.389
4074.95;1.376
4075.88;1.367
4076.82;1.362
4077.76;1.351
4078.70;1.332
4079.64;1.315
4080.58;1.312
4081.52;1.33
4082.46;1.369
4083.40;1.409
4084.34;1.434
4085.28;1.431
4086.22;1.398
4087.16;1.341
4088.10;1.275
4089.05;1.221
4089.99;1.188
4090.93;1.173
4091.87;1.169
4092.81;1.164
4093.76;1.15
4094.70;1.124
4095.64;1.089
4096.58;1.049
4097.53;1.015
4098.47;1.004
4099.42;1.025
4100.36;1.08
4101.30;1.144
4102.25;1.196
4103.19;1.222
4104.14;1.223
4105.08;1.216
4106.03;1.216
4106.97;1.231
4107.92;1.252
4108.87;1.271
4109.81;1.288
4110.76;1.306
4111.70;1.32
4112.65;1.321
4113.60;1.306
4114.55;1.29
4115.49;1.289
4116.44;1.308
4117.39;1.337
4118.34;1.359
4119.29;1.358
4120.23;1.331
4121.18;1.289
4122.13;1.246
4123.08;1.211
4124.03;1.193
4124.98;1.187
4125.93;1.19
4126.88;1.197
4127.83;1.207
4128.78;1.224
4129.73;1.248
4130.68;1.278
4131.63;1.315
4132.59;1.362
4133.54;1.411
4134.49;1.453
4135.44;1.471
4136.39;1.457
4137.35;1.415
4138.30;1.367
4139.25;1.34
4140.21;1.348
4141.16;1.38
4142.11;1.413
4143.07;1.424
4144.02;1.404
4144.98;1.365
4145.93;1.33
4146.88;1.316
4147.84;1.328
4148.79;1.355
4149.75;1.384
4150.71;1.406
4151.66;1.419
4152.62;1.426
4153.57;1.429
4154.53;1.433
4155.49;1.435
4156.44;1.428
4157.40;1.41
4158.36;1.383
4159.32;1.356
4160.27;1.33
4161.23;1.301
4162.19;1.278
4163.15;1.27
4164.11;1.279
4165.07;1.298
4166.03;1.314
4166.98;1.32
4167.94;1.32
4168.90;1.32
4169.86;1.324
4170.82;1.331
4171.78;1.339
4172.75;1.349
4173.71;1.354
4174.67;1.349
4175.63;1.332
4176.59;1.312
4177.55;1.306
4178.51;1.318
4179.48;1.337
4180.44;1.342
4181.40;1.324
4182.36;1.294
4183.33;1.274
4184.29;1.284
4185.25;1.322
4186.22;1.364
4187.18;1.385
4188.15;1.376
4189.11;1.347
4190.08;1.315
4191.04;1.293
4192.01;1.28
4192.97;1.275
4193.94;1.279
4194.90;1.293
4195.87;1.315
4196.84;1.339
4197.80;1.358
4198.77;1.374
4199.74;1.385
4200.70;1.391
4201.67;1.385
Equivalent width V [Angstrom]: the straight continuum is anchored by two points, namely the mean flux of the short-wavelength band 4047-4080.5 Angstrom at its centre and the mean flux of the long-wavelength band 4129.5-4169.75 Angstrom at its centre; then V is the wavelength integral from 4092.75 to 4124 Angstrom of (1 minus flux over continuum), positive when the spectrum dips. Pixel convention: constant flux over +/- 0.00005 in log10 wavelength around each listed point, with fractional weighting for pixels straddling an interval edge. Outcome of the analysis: 3.68 Angstrom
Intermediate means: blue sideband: 1.4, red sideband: 1.37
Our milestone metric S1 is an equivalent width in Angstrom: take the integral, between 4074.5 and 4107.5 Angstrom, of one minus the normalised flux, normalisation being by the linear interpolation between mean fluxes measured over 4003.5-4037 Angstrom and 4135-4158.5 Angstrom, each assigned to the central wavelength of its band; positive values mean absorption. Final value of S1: 3.9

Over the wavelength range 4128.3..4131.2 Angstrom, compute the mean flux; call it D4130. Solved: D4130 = 1.25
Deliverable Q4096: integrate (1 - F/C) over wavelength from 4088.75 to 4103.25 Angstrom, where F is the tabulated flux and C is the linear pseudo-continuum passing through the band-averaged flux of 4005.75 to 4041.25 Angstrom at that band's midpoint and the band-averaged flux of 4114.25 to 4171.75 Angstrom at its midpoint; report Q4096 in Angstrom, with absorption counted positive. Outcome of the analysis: 2.5 Angstrom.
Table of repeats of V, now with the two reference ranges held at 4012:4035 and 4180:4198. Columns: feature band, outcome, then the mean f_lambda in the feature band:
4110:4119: 0.25 Angstrom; 1.31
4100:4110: 1.07 Angstrom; 1.21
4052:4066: -0.53 Angstrom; 1.43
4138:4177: -0.68 Angstrom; 1.36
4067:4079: 0.19 Angstrom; 1.35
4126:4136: 0.24 Angstrom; 1.31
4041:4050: -0.49 Angstrom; 1.46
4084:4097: 1.30 Angstrom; 1.23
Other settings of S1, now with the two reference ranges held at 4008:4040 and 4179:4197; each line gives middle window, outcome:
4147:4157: -0.5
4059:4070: 0.0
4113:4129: 1.0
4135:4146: -0.5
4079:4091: 0.3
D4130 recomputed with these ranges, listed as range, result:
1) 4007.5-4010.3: 1.41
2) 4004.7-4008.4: 1.47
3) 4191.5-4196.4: 1.29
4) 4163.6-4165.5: 1.29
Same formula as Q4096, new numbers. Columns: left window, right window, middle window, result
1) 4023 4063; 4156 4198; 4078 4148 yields 4.7 Angstrom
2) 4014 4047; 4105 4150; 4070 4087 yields -0.2 Angstrom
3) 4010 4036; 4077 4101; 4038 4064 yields -2.3 Angstrom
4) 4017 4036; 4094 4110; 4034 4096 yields -4.9 Angstrom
